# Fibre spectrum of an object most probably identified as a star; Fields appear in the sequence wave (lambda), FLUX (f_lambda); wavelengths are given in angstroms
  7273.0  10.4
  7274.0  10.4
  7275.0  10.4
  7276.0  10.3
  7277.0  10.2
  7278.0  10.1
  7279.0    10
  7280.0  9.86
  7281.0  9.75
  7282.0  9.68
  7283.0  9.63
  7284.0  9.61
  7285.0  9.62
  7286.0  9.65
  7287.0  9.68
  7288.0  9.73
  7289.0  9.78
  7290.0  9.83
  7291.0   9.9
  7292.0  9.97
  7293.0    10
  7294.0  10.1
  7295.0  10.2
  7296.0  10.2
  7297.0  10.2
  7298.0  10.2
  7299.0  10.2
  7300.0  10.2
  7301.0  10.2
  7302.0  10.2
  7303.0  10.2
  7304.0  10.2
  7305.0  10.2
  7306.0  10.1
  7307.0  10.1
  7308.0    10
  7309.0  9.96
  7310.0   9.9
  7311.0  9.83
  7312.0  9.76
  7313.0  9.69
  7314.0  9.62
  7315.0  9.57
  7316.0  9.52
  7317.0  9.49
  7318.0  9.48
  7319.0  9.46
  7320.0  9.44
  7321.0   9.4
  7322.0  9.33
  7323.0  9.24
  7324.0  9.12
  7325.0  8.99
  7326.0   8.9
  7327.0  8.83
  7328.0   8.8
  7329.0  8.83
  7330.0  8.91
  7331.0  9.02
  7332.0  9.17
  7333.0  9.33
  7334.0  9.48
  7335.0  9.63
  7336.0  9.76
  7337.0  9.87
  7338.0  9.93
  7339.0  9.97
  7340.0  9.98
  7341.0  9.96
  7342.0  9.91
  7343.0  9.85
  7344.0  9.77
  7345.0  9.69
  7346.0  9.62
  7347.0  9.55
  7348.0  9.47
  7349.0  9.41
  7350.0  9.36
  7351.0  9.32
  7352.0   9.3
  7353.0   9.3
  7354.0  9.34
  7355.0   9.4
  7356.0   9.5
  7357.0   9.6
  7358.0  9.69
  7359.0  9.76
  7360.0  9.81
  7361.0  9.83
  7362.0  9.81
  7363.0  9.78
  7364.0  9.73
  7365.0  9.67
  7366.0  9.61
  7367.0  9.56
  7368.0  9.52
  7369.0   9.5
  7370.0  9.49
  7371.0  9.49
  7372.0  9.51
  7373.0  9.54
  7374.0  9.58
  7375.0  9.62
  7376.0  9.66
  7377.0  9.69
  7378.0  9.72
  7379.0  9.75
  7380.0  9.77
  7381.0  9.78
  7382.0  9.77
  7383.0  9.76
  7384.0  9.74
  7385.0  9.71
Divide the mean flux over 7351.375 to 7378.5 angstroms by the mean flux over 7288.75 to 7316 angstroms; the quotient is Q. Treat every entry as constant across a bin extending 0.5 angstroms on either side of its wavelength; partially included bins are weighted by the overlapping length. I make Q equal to 1.0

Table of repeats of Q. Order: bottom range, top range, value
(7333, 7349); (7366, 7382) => 0.99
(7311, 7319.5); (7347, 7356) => 0.98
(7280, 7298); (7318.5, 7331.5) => 0.92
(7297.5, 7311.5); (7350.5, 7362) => 0.94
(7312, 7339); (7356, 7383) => 1.03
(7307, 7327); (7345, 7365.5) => 1.01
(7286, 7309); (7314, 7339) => 0.93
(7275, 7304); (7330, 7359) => 0.96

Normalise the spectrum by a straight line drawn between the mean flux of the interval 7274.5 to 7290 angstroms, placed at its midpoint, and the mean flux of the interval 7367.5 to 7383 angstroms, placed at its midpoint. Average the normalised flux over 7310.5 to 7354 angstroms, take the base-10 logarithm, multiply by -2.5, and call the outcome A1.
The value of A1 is 0.03 mag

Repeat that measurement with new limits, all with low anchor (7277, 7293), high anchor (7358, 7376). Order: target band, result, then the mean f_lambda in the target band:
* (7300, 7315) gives -0.03 mag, 9.99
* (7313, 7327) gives 0.04 mag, 9.34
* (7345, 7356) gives 0.03 mag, 9.42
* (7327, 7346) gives 0.02 mag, 9.53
